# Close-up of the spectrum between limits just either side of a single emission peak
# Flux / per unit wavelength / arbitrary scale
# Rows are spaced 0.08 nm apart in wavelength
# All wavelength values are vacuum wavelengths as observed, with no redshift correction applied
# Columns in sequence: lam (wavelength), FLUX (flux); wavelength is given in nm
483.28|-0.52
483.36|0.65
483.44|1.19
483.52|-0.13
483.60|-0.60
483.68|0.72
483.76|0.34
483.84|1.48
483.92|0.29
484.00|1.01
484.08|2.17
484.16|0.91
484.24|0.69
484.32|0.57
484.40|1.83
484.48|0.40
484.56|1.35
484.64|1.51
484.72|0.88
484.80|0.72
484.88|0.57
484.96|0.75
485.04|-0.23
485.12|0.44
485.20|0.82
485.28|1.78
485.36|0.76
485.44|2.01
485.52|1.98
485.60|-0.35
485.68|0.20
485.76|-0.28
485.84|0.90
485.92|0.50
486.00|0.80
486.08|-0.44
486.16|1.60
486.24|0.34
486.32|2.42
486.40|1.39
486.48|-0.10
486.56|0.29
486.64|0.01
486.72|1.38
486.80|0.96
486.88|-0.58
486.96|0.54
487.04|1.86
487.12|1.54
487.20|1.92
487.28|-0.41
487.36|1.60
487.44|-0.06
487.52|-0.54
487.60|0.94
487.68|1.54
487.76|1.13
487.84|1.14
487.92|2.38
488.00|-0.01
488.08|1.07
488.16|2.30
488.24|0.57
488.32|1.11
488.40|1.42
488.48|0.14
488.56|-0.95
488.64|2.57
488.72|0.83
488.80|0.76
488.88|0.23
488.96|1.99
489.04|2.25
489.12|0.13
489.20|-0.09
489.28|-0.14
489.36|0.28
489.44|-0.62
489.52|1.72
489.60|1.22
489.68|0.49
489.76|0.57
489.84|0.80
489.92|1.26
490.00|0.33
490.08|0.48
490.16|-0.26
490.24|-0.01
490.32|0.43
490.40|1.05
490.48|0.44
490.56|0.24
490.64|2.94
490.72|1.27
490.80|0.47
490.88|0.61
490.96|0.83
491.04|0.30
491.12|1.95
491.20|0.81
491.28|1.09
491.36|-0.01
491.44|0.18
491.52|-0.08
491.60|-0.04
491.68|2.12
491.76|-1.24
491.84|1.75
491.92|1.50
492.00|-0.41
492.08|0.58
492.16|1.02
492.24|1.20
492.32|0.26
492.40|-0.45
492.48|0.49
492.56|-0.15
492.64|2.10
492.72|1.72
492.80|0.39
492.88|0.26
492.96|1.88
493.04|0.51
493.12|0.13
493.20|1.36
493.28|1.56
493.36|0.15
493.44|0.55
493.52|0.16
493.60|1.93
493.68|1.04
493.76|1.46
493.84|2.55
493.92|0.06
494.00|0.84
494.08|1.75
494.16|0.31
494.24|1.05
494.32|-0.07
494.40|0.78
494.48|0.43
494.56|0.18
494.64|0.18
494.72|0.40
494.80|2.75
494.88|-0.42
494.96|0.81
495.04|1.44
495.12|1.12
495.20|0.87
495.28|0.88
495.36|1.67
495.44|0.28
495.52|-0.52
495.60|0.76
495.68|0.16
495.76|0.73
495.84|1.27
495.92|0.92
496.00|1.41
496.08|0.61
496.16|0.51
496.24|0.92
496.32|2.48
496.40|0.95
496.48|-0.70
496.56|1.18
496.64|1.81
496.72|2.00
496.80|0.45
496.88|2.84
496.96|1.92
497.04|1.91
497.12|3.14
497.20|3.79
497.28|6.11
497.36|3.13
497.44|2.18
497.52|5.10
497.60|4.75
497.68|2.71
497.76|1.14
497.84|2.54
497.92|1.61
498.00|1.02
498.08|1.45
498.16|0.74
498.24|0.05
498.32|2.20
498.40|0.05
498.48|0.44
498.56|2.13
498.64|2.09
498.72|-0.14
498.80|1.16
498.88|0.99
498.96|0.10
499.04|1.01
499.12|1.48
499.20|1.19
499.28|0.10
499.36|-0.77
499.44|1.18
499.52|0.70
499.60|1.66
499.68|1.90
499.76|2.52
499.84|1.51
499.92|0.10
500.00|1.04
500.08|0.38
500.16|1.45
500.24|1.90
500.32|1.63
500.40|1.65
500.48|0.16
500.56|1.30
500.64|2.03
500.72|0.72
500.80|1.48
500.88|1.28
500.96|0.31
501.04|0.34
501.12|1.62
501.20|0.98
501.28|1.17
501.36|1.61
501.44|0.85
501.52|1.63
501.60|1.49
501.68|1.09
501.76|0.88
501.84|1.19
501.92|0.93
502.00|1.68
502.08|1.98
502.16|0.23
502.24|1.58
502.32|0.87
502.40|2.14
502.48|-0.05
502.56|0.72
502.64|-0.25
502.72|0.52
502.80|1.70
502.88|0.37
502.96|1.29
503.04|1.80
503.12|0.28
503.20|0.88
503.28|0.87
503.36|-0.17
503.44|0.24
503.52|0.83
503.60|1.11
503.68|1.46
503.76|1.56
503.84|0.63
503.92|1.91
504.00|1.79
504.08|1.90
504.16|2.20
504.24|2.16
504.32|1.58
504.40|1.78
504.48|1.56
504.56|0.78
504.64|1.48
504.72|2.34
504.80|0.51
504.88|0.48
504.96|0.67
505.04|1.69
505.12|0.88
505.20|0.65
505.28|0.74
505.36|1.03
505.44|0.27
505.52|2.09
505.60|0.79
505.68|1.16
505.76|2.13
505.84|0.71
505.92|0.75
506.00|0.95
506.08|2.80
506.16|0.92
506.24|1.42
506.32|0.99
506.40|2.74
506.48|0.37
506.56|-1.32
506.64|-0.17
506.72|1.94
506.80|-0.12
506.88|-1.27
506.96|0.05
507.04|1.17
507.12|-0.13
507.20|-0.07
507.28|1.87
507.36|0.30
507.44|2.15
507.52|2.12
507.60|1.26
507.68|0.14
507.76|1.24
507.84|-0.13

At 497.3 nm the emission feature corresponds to [O II]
